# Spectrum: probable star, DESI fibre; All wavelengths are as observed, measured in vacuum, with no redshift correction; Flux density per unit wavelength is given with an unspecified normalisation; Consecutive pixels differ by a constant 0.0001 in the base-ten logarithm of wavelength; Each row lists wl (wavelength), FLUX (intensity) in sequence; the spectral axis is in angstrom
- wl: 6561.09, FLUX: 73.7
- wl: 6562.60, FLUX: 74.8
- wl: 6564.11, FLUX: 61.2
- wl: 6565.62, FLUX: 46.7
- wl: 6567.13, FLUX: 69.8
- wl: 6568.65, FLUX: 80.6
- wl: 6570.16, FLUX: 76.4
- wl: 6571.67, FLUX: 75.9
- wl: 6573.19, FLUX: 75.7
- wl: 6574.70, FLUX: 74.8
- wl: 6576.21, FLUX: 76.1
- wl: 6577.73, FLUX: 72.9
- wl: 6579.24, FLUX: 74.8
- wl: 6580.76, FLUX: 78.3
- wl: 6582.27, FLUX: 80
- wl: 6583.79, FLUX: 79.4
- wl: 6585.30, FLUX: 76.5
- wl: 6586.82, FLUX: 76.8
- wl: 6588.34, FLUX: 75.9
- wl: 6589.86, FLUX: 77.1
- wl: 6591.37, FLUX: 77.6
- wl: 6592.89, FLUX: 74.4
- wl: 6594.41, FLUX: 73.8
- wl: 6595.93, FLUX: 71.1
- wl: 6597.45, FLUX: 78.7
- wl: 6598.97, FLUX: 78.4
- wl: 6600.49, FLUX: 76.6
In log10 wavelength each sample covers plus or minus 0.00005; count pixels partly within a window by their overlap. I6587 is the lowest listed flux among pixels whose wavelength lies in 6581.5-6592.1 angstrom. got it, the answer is 75.9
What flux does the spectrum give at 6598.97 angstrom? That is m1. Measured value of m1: 78.4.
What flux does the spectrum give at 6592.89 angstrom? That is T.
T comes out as 74.4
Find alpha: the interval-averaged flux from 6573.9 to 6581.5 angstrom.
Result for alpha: 75.4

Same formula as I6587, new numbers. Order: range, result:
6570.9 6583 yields 72.9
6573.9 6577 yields 74.8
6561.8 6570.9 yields 46.7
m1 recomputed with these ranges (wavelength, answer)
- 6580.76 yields 78.3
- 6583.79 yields 79.4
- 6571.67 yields 75.9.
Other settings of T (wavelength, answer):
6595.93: 71.1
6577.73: 72.9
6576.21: 76.1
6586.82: 76.8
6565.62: 46.7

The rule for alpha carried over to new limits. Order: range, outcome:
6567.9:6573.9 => 77.1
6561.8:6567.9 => 63.2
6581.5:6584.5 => 79.7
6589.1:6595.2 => 75.7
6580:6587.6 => 78.2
